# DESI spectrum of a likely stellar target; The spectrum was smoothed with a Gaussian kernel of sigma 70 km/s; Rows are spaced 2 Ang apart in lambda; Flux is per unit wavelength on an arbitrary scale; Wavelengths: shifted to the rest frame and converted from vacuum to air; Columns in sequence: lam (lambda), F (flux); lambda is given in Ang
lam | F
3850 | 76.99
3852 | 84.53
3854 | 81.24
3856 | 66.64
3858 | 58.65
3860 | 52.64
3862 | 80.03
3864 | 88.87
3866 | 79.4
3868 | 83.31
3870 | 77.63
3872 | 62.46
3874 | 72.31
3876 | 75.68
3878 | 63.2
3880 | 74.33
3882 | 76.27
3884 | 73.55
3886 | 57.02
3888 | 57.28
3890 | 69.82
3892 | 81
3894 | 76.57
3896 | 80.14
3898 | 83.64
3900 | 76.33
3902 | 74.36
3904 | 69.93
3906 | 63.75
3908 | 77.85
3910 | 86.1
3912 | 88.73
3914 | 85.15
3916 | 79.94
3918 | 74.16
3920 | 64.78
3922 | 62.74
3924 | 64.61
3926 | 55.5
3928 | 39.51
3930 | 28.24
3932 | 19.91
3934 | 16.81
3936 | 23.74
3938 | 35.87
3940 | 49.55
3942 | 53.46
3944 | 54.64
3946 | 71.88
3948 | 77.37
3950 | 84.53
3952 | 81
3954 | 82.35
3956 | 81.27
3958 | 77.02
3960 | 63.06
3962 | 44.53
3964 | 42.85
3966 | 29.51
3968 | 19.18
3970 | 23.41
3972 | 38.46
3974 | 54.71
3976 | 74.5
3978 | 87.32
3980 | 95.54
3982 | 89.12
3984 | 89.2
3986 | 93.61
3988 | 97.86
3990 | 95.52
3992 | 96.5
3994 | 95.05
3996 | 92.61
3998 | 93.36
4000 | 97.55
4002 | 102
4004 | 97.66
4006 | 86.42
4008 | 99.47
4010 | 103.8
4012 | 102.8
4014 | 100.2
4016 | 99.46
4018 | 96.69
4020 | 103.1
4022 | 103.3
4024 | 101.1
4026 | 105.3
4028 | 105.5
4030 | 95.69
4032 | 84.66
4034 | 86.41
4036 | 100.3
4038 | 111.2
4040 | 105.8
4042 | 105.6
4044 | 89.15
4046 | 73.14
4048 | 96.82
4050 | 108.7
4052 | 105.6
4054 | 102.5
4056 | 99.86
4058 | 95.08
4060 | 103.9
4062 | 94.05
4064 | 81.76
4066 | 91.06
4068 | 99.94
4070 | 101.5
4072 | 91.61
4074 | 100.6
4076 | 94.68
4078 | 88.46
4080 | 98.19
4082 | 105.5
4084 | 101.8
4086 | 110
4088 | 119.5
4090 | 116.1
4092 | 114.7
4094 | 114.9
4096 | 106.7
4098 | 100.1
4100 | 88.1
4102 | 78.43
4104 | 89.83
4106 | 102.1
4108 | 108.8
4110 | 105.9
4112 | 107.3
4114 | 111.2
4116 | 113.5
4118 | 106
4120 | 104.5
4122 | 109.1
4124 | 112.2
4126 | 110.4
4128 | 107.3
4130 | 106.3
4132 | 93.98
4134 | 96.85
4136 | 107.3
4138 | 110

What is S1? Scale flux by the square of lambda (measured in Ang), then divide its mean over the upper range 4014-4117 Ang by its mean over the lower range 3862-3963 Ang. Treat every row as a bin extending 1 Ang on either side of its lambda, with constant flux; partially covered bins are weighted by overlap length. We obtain 1.6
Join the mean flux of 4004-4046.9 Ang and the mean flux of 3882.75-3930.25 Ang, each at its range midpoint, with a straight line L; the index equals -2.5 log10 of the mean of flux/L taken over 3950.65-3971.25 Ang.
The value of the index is 0.44 mag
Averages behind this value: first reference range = 70.3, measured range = 54.7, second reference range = 98.1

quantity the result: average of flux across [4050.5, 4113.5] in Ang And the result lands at 101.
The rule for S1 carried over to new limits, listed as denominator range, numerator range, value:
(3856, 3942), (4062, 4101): 1.69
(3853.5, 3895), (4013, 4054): 1.50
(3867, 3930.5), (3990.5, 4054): 1.48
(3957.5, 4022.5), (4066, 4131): 1.34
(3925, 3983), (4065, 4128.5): 2.02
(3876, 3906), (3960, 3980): 0.71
